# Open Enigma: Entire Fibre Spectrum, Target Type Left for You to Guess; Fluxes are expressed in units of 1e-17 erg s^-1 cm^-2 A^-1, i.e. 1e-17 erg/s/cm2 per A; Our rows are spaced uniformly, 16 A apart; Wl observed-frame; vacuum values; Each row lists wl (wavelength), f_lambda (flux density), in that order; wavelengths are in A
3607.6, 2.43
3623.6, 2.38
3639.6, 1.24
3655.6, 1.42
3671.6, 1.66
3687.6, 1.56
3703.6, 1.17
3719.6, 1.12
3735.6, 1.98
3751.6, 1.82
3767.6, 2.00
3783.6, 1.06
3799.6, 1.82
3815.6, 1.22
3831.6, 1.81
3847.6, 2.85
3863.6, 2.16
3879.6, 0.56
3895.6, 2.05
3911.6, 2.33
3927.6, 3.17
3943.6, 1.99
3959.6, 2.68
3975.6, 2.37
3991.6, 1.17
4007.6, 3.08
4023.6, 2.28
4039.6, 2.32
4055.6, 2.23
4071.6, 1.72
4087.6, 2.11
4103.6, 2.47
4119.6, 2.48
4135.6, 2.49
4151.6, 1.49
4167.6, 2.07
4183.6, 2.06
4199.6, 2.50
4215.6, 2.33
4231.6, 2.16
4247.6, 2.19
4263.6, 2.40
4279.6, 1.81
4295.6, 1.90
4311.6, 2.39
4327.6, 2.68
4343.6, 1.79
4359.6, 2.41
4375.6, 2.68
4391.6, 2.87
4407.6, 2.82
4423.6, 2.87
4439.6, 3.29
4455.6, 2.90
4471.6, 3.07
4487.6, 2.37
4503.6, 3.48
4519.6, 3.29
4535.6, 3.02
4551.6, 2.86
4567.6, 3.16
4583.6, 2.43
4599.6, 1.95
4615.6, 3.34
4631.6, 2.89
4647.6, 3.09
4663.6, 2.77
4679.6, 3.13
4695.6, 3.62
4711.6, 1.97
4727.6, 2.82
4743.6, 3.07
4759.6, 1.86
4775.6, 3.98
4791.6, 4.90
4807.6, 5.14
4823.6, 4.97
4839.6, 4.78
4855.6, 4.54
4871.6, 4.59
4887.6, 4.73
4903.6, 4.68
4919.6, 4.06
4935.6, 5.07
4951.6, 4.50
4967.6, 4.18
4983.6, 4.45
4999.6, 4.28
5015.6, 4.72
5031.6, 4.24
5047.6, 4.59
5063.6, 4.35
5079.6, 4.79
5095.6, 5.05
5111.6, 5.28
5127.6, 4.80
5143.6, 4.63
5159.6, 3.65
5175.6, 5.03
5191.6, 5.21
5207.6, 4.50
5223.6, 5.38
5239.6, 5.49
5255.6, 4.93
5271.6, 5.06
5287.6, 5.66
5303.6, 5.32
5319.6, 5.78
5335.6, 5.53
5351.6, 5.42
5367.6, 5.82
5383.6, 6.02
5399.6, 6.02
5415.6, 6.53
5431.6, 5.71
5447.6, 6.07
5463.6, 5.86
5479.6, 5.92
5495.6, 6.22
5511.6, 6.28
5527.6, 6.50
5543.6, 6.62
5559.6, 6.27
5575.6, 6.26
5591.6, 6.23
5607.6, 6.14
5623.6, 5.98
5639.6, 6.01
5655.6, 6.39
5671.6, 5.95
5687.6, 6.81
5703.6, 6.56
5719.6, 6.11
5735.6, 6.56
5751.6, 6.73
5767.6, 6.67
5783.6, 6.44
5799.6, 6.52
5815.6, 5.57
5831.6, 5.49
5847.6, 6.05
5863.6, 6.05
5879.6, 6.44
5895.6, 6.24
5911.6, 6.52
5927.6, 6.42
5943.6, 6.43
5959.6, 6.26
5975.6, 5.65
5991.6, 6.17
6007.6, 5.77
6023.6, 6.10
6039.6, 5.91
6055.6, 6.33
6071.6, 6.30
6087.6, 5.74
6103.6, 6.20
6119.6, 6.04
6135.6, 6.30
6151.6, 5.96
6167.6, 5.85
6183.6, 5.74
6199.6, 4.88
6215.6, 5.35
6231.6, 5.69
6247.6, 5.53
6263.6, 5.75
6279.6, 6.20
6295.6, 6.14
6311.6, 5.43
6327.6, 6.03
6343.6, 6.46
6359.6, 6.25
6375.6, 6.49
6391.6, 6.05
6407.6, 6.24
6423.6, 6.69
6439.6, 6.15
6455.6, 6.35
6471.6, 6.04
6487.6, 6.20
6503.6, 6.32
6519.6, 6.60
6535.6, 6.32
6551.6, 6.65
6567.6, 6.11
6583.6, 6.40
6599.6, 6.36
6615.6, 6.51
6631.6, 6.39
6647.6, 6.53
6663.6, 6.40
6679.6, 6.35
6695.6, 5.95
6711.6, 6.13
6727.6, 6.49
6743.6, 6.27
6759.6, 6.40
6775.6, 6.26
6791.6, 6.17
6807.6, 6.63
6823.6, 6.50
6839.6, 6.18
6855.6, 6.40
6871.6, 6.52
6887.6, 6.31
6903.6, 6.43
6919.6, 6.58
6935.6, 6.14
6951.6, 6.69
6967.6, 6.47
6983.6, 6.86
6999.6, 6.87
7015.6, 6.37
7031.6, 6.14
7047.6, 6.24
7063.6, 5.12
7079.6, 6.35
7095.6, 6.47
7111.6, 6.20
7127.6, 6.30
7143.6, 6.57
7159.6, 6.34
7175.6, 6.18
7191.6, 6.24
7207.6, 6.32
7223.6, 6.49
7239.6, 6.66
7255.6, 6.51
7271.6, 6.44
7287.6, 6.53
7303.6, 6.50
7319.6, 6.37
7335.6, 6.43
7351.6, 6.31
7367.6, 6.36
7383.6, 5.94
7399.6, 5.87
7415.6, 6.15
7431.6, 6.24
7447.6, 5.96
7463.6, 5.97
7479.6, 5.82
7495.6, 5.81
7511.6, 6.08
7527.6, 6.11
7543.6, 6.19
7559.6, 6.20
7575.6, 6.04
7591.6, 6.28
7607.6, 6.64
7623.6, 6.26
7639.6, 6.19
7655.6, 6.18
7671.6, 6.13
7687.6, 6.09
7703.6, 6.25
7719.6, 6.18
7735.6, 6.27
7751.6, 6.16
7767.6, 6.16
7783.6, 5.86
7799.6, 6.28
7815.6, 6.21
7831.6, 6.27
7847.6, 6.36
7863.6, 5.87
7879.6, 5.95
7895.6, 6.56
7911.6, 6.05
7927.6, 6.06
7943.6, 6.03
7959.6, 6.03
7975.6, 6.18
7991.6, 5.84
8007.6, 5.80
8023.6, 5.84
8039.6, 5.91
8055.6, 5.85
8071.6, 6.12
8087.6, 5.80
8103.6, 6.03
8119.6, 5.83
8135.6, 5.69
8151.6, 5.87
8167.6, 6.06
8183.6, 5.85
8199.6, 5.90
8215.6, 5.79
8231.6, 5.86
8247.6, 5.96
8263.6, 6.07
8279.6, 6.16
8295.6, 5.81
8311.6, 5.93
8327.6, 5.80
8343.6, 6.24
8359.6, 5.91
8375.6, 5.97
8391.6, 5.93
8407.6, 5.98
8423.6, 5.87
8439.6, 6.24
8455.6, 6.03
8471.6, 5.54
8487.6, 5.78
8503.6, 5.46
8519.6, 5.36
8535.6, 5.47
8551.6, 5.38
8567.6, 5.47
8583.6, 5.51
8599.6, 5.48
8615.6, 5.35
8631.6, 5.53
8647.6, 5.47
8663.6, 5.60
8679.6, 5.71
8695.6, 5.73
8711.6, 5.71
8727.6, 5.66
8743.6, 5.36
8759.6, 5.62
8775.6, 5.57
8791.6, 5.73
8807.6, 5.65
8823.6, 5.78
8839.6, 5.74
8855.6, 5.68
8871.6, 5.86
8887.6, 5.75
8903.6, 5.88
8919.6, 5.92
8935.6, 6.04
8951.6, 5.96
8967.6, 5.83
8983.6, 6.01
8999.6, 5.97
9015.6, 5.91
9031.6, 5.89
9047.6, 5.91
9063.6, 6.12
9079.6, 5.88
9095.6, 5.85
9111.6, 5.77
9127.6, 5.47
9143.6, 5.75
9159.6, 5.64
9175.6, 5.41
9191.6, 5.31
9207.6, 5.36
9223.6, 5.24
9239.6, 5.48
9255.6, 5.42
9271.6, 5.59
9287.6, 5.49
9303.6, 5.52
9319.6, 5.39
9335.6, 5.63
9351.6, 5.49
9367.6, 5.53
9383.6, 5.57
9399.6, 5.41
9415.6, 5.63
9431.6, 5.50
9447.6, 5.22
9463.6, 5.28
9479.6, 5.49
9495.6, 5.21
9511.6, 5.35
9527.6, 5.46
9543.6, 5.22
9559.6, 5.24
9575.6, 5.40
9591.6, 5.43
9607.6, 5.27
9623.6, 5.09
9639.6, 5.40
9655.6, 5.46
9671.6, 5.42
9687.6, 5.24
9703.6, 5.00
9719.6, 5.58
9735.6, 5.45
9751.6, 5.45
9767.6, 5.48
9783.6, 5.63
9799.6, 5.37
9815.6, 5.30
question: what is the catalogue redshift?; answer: 0.20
